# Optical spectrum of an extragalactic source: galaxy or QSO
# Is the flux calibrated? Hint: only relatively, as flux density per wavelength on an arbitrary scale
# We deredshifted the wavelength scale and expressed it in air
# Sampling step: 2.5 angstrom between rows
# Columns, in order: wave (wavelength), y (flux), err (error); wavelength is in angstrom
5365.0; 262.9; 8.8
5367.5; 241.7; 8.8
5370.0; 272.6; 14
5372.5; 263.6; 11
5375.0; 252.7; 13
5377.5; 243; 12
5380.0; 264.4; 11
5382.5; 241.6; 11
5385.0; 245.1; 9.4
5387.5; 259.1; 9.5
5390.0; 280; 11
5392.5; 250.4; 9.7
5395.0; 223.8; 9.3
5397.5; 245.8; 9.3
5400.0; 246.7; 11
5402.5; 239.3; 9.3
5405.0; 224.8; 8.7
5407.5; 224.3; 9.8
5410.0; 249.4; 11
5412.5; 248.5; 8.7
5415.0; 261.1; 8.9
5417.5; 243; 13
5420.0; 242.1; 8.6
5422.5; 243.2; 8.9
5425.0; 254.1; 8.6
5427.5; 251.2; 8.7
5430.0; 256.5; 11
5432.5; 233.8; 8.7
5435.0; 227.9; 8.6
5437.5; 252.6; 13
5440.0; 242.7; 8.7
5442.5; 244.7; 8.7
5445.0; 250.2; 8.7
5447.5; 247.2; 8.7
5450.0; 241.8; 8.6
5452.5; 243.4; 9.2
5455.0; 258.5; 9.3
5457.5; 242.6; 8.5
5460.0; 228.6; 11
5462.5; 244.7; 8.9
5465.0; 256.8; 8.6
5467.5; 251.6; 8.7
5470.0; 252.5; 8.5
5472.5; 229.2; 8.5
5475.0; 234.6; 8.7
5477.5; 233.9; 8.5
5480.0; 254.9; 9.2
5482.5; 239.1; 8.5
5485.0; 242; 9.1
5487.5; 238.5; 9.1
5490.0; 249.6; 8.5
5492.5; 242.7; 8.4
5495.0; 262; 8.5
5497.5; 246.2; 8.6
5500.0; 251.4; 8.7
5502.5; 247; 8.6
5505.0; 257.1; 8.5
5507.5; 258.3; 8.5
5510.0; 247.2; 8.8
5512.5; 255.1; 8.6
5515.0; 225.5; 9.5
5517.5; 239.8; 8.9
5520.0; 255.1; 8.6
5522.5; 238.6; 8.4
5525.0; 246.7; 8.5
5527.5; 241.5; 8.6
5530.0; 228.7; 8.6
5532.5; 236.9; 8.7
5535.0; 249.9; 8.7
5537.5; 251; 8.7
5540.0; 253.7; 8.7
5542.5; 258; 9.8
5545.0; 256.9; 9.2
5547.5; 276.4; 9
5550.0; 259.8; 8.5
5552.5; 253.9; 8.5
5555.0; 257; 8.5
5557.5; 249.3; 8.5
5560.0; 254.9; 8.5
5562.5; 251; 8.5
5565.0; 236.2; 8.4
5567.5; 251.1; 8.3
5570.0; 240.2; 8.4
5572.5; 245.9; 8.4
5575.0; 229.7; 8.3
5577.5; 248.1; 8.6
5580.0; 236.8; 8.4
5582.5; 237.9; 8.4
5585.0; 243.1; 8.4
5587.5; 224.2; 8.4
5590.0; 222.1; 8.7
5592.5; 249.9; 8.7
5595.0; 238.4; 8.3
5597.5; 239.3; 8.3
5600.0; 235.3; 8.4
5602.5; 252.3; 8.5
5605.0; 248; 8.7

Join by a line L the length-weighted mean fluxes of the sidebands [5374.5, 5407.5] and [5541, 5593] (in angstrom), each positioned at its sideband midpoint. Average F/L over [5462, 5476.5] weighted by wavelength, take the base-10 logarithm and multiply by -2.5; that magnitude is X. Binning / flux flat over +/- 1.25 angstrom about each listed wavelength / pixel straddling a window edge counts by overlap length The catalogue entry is 0.008 mag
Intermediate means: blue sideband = 246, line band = 245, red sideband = 247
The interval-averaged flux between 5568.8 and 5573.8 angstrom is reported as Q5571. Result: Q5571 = 243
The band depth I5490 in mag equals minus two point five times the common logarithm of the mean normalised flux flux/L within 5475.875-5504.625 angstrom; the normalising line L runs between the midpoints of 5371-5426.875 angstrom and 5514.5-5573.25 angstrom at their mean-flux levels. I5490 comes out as 0.01 mag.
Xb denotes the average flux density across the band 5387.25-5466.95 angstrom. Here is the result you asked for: 245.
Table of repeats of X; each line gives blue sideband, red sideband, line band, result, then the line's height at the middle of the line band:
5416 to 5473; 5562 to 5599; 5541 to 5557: -0.08 mag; 241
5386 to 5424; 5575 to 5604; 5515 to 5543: -0.02 mag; 241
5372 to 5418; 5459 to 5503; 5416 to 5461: 0.01 mag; 246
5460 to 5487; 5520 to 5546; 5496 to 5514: -0.03 mag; 245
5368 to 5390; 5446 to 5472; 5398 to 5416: 0.05 mag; 253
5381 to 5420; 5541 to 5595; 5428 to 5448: 0.01 mag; 246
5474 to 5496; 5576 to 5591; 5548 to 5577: -0.05 mag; 237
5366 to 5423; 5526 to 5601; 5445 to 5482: 0.01 mag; 247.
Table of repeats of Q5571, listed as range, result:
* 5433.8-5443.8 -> 242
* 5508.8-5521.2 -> 244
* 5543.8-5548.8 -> 267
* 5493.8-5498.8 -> 254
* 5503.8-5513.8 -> 254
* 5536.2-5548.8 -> 259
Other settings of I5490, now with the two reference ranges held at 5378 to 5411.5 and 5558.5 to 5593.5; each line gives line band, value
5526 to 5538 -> 0.004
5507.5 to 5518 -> -0.007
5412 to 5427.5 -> -0.017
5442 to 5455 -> -0.011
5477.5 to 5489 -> 0.003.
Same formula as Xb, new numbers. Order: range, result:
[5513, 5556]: 249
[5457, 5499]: 244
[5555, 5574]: 247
